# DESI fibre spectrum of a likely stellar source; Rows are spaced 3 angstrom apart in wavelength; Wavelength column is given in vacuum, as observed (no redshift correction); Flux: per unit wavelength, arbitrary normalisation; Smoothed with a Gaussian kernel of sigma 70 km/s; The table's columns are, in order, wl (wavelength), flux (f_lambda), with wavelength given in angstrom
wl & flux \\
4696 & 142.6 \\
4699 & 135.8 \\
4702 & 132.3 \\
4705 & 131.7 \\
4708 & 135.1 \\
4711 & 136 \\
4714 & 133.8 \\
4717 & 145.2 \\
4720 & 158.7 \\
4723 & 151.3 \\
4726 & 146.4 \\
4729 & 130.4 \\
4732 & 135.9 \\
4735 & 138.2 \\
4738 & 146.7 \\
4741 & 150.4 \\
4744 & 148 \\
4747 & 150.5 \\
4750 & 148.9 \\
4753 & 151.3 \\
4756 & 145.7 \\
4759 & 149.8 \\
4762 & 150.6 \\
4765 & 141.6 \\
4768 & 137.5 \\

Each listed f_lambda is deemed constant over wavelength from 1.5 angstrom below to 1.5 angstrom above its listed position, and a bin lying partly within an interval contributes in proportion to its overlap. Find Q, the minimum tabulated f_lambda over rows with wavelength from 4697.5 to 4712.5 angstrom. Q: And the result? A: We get 131.7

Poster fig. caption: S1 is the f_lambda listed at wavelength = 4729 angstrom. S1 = 130.4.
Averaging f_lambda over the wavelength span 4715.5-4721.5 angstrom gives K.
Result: 152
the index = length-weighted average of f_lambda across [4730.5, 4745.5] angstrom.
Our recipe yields 144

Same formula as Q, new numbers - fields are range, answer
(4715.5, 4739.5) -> 130.4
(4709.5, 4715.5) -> 133.8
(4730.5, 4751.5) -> 135.9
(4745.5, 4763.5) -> 145.7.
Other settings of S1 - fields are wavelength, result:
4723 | 151.3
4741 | 150.4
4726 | 146.4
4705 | 131.7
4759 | 149.8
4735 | 138.2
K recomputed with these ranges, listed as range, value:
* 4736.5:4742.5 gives 149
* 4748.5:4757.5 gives 149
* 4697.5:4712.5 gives 134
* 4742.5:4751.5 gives 149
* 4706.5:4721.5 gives 142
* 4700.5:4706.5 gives 132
